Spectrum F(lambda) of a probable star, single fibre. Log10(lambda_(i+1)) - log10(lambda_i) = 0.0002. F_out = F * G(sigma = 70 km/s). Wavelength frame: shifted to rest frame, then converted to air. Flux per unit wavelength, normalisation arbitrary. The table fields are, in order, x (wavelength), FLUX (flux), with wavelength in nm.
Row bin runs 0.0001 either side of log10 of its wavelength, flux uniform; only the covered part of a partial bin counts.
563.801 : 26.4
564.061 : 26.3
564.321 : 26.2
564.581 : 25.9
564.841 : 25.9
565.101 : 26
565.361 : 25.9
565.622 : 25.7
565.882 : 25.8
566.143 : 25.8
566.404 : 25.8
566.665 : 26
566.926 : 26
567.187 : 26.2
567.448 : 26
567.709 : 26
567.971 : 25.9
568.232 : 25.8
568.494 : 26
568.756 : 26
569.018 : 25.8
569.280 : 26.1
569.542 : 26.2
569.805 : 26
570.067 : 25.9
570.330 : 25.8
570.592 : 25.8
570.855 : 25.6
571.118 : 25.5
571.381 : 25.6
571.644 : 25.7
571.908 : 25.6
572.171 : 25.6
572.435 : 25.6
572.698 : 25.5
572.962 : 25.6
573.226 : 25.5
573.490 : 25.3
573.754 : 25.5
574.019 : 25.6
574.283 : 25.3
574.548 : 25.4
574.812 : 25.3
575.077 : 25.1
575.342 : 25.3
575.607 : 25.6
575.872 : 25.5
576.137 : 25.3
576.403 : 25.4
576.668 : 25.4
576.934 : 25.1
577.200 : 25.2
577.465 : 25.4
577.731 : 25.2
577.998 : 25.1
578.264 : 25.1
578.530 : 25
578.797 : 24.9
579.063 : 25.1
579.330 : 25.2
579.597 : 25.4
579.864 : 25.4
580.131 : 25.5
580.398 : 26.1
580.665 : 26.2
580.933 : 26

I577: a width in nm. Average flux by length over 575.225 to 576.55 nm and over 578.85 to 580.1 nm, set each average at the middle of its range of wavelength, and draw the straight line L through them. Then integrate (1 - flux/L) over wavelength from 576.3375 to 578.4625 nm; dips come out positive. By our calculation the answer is 0.01 nm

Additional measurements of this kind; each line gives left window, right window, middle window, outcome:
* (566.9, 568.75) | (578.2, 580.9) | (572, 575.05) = 0.030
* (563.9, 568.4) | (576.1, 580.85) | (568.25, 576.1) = 0.008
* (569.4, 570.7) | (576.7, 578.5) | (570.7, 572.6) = 0.014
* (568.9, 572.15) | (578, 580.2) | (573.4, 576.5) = 0.012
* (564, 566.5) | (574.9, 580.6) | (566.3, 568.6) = -0.014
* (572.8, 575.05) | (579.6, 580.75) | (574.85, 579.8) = 0.069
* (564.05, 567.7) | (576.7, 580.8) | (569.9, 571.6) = 0.001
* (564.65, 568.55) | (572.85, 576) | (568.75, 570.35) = -0.016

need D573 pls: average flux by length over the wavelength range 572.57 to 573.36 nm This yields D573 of 25.5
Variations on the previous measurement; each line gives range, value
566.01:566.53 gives 25.8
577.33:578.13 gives 25.2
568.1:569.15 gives 25.9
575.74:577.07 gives 25.3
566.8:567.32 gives 26.1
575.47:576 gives 25.6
